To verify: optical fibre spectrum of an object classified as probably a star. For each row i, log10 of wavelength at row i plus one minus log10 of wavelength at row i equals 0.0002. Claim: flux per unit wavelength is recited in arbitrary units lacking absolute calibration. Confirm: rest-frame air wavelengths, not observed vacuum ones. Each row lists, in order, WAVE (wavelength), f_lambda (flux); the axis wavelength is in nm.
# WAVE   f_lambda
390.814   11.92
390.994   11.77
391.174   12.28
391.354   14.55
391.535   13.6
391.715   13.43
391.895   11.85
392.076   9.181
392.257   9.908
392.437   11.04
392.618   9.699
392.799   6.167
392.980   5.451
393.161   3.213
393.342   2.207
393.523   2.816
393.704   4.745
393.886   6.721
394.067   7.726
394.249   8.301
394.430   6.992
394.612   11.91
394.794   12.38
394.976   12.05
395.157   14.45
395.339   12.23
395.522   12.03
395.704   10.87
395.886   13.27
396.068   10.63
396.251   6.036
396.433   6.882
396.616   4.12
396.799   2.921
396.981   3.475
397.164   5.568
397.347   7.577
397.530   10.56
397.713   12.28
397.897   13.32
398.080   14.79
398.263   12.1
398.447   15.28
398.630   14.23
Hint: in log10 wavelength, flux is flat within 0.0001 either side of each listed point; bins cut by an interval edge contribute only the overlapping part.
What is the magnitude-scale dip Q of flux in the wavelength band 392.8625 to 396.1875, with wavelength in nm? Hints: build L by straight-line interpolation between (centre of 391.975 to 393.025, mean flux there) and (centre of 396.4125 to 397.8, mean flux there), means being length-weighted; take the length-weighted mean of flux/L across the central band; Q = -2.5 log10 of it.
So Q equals -0.15 mag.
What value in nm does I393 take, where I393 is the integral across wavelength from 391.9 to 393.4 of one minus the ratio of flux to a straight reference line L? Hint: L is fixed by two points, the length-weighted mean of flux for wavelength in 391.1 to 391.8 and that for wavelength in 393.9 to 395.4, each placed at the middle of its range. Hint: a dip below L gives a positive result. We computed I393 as 0.60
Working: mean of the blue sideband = 13.5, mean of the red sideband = 10.5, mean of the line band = 7.48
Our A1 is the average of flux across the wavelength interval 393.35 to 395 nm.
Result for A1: 7.73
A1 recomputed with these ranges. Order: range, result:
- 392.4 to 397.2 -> 7.92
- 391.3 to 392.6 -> 11.7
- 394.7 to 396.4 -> 11.4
